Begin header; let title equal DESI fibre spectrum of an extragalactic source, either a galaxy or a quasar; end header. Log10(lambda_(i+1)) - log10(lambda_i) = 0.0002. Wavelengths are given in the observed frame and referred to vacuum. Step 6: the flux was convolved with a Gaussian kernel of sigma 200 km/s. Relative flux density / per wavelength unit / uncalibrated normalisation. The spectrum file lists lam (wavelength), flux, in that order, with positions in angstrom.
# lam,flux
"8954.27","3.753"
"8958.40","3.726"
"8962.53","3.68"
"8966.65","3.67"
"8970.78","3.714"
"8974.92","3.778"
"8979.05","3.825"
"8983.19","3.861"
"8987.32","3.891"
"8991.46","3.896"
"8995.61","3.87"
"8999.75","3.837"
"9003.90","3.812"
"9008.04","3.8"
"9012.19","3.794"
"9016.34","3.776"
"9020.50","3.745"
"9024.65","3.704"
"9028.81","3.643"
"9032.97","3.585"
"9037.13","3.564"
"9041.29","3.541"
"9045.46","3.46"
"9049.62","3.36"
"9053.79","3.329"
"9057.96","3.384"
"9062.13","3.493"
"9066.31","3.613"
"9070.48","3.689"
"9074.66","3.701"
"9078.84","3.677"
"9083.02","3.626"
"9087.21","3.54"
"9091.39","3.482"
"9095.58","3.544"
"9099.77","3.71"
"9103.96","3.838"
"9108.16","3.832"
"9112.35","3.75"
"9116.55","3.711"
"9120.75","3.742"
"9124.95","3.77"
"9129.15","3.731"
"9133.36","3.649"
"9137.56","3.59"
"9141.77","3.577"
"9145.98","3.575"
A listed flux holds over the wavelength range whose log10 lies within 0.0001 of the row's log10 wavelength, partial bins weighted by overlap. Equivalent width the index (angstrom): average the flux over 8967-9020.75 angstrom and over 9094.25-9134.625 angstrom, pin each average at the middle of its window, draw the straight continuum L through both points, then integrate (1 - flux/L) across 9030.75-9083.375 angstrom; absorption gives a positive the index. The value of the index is 3.2 angstrom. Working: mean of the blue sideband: 3.81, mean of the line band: 3.54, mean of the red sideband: 3.73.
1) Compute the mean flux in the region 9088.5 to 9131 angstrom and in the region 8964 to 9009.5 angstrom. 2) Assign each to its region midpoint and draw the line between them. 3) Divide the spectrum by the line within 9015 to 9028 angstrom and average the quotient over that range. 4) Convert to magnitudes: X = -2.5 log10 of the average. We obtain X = 0.02 mag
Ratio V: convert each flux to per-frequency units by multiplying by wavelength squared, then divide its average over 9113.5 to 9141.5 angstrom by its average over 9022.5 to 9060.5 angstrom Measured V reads 1.1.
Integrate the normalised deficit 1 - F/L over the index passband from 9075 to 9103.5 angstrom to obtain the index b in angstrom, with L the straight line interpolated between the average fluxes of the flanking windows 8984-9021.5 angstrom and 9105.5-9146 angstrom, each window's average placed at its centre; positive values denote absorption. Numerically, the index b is 0.9 angstrom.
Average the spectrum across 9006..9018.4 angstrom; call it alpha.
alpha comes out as 3.79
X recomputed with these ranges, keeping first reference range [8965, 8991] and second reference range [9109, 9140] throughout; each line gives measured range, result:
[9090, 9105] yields 0.03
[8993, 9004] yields -0.02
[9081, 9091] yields 0.05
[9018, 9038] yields 0.03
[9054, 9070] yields 0.08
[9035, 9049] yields 0.08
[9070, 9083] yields 0.02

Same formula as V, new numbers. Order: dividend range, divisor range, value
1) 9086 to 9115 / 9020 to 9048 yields 1.04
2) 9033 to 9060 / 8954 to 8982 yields 0.94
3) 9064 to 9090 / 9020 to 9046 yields 1.02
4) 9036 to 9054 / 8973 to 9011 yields 0.91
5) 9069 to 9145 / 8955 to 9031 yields 1.00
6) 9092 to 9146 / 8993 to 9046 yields 1.02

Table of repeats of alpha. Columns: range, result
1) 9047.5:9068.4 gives 3.44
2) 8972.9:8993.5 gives 3.85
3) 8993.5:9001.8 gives 3.85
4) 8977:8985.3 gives 3.85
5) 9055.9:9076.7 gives 3.58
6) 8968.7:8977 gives 3.74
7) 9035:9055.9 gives 3.45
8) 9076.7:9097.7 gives 3.57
